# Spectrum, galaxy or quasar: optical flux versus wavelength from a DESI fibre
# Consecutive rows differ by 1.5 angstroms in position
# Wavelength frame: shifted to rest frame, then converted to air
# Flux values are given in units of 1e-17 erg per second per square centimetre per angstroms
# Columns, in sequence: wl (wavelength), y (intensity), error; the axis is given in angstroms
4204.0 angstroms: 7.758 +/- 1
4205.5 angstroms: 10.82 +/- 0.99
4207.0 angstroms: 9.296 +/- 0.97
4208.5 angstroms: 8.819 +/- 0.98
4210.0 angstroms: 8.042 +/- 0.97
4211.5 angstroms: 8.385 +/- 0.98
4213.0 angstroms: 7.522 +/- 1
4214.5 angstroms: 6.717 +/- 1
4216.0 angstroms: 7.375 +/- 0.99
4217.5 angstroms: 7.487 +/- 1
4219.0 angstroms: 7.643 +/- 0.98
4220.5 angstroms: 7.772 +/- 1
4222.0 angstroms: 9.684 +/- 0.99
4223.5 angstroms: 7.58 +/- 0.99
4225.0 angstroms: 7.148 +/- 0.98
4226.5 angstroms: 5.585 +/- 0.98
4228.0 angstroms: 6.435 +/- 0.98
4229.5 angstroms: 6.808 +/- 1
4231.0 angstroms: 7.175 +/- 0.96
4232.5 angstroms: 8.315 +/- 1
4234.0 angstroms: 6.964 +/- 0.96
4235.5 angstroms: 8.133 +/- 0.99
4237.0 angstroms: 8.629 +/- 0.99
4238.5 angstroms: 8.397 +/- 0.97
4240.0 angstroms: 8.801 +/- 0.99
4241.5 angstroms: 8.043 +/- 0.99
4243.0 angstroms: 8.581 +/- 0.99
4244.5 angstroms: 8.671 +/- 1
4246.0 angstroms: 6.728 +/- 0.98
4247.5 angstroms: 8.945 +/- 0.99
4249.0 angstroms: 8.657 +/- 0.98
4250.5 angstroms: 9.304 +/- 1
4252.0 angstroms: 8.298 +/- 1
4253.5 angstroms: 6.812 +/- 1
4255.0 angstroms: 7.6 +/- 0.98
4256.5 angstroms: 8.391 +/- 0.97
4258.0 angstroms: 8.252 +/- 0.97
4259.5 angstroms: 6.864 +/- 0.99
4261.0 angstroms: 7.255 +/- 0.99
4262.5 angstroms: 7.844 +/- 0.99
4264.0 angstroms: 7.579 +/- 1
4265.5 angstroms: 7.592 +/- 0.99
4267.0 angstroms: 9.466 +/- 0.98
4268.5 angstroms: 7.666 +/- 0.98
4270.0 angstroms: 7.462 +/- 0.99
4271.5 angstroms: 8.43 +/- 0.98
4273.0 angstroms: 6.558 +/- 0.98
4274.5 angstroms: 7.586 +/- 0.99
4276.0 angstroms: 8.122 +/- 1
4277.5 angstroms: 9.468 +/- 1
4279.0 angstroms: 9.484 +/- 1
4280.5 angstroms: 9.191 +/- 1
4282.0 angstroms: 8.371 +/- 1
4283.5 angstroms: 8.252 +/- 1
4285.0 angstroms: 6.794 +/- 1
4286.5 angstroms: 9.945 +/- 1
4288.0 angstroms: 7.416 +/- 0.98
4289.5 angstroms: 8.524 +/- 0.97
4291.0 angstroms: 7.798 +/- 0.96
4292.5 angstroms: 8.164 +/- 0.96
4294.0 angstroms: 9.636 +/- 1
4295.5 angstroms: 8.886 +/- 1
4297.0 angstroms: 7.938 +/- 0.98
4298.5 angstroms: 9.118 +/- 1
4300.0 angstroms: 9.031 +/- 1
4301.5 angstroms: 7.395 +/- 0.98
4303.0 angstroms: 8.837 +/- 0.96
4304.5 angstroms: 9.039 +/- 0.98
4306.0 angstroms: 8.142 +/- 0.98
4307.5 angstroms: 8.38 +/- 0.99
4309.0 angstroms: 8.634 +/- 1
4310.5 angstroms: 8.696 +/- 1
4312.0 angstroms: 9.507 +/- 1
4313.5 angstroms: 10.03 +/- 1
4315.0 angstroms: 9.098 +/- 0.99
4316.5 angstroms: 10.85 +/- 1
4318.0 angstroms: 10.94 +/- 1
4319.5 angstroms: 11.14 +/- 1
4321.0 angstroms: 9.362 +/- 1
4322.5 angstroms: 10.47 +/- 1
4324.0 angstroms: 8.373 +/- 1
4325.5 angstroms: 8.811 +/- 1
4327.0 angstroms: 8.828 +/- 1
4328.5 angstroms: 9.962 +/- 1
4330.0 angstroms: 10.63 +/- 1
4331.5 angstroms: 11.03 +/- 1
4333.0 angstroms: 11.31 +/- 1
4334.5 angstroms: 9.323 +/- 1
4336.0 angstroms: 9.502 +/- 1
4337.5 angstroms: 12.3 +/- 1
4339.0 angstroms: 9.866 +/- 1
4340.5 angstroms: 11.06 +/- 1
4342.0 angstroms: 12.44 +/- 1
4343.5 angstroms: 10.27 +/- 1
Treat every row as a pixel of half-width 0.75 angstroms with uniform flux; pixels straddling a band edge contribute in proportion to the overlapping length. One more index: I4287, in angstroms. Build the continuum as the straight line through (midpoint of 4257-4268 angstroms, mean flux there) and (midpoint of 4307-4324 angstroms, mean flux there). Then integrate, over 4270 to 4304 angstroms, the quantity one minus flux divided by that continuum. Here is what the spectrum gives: 1.2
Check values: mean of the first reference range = 7.84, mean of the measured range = 8.39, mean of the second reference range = 9.7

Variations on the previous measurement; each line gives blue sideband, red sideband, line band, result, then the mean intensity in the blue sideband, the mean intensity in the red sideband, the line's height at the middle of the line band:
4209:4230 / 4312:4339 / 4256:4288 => 2.43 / 7.47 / 10.1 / 8.77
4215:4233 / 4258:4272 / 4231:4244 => -1.12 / 7.4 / 7.81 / 7.53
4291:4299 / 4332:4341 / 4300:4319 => 0.36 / 8.65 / 10.6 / 9.32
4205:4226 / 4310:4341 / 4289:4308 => 2.07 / 8.1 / 10.1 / 9.58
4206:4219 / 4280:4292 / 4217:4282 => 1.48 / 7.99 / 8.26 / 8.13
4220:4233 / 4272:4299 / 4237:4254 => -1.41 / 7.36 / 8.4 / 7.7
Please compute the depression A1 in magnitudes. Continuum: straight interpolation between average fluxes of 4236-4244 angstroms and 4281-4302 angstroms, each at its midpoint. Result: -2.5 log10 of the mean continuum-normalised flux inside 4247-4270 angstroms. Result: 0.059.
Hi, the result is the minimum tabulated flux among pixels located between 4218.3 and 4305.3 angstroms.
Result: 5.585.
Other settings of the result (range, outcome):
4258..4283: 6.558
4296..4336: 7.395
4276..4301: 6.794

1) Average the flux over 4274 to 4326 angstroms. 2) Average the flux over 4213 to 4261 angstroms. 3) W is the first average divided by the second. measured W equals 1.1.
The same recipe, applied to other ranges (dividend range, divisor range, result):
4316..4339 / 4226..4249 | 1.30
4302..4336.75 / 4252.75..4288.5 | 1.20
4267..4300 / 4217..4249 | 1.07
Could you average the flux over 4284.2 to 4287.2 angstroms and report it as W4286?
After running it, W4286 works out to 8.34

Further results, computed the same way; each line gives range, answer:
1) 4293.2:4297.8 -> 8.82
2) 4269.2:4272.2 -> 7.93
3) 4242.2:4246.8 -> 8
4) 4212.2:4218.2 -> 7.28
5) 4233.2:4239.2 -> 8.03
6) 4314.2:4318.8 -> 10.3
